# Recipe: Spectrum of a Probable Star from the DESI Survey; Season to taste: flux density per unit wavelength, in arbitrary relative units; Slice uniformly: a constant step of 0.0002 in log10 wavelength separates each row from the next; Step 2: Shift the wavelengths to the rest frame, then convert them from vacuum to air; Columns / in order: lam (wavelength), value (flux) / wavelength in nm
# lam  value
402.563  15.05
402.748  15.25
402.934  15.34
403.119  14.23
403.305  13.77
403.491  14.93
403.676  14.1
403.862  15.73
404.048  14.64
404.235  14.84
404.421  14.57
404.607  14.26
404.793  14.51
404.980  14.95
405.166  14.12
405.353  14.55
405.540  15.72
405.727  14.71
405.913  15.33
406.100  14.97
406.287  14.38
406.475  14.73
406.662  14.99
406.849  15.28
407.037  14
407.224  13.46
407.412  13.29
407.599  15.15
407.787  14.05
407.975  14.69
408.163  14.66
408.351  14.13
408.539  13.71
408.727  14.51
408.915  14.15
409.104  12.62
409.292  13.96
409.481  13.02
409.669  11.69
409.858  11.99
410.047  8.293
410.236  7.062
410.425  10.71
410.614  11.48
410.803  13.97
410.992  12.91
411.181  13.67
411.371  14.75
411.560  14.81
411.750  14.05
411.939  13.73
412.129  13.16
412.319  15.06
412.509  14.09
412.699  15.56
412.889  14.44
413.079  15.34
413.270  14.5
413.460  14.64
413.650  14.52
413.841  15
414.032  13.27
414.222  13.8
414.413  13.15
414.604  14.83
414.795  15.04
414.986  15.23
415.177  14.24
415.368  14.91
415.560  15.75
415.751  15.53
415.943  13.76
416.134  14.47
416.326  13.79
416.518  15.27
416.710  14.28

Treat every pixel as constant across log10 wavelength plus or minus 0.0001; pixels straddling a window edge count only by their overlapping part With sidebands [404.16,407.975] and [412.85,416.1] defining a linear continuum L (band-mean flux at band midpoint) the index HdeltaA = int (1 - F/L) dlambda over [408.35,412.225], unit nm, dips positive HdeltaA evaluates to 0.49 nm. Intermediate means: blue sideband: 14.6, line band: 12.7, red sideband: 14.6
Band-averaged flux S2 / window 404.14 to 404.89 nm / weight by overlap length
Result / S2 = 14.5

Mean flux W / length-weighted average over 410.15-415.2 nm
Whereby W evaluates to 13.8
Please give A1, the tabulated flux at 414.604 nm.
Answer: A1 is 14.83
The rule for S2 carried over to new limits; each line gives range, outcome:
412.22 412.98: 14.8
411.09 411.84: 14.3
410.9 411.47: 13.8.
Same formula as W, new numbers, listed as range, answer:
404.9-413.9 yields 13.8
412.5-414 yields 14.7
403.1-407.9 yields 14.6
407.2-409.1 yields 14.1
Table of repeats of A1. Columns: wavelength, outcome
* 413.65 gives 14.52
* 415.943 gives 13.76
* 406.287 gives 14.38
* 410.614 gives 11.48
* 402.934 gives 15.34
